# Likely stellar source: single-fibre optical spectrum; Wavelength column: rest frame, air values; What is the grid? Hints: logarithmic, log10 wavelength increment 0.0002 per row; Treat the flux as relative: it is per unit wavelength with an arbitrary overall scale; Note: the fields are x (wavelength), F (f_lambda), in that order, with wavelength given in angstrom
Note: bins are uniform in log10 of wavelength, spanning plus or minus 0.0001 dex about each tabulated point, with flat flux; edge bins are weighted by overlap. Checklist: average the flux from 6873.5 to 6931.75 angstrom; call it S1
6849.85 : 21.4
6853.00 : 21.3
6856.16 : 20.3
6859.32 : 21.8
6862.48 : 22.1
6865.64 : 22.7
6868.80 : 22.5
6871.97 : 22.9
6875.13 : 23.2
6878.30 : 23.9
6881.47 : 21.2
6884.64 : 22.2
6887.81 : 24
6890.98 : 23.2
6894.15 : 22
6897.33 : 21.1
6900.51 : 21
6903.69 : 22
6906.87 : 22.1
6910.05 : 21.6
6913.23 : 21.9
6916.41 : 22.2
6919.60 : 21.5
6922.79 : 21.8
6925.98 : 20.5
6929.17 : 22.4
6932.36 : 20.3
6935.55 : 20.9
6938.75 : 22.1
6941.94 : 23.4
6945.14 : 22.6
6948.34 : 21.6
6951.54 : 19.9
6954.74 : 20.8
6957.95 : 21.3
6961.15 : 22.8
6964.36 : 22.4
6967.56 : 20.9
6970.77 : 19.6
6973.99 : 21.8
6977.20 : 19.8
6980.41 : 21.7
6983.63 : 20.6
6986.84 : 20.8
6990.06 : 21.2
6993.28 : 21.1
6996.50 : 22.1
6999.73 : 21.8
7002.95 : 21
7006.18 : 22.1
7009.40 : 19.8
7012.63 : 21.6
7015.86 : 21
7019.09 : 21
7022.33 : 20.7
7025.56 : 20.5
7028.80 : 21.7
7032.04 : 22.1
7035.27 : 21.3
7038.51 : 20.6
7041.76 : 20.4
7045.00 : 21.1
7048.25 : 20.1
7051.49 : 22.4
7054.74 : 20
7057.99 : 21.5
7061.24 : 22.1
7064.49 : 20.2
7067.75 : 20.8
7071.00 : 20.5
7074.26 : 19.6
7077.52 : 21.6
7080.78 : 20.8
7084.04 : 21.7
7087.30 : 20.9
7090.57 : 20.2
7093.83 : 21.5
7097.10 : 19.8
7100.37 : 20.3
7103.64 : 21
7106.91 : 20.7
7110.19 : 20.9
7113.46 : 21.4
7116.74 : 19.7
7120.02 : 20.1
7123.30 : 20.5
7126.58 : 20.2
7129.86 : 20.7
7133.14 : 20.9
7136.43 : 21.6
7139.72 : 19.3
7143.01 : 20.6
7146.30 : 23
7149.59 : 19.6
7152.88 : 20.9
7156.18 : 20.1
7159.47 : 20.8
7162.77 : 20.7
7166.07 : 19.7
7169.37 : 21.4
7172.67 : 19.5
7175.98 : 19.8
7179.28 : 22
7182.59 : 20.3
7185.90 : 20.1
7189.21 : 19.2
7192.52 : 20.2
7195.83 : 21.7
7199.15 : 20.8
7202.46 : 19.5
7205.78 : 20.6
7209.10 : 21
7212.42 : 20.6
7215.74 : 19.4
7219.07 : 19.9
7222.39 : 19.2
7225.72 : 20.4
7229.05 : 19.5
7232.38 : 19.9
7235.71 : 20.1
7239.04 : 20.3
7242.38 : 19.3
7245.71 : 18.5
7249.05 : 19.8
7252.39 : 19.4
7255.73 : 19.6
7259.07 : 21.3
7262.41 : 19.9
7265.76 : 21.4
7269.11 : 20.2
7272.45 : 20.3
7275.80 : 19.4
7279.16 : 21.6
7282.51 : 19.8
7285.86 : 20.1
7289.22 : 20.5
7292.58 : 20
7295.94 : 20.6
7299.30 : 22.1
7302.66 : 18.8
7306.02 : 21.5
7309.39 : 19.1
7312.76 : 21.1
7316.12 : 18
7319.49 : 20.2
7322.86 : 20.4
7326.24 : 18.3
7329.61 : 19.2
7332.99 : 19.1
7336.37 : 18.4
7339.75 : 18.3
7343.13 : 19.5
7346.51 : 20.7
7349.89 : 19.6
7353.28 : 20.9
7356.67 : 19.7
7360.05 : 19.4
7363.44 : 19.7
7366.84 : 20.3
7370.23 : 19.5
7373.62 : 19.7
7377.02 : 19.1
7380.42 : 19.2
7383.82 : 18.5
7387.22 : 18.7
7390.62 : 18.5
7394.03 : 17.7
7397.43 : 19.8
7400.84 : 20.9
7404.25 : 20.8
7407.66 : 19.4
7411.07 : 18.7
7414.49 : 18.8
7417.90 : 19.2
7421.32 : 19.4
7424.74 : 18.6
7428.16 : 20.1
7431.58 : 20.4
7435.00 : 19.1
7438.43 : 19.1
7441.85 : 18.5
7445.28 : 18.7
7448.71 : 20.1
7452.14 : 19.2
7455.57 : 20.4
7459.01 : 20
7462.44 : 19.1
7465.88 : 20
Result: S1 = 22.1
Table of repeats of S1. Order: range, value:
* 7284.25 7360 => 19.8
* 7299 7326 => 20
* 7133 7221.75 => 20.5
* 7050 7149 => 20.8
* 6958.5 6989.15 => 21.2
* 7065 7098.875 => 20.7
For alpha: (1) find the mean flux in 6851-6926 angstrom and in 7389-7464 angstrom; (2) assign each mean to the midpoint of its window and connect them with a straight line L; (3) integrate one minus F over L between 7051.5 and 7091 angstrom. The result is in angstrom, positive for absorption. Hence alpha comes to 0.5 angstrom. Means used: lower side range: 22.1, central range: 20.9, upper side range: 19.4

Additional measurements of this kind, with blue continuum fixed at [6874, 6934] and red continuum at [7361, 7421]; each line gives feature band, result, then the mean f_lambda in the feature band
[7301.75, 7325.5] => -0.11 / 19.8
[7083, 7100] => 0.18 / 20.8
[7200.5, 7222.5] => 0.23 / 20.1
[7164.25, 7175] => 0.19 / 20.2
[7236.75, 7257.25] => 0.62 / 19.5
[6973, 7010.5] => 0.62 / 21.2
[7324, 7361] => 0.38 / 19.4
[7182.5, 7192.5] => 0.29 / 19.9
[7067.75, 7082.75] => 0.28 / 20.7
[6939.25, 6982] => 0.47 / 21.4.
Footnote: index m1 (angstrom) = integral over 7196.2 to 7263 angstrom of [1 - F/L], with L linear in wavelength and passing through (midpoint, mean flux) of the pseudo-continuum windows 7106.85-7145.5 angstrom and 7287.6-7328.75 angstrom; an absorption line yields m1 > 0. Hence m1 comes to 1.0 angstrom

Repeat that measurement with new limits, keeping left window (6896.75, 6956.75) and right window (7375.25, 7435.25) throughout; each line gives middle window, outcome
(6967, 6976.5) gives 0.31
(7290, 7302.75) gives -0.50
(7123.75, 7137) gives -0.11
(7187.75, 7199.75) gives -0.11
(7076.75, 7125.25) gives 0.03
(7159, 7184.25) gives -0.15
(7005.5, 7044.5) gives 0.10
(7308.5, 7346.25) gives 0.68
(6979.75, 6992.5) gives 0.15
